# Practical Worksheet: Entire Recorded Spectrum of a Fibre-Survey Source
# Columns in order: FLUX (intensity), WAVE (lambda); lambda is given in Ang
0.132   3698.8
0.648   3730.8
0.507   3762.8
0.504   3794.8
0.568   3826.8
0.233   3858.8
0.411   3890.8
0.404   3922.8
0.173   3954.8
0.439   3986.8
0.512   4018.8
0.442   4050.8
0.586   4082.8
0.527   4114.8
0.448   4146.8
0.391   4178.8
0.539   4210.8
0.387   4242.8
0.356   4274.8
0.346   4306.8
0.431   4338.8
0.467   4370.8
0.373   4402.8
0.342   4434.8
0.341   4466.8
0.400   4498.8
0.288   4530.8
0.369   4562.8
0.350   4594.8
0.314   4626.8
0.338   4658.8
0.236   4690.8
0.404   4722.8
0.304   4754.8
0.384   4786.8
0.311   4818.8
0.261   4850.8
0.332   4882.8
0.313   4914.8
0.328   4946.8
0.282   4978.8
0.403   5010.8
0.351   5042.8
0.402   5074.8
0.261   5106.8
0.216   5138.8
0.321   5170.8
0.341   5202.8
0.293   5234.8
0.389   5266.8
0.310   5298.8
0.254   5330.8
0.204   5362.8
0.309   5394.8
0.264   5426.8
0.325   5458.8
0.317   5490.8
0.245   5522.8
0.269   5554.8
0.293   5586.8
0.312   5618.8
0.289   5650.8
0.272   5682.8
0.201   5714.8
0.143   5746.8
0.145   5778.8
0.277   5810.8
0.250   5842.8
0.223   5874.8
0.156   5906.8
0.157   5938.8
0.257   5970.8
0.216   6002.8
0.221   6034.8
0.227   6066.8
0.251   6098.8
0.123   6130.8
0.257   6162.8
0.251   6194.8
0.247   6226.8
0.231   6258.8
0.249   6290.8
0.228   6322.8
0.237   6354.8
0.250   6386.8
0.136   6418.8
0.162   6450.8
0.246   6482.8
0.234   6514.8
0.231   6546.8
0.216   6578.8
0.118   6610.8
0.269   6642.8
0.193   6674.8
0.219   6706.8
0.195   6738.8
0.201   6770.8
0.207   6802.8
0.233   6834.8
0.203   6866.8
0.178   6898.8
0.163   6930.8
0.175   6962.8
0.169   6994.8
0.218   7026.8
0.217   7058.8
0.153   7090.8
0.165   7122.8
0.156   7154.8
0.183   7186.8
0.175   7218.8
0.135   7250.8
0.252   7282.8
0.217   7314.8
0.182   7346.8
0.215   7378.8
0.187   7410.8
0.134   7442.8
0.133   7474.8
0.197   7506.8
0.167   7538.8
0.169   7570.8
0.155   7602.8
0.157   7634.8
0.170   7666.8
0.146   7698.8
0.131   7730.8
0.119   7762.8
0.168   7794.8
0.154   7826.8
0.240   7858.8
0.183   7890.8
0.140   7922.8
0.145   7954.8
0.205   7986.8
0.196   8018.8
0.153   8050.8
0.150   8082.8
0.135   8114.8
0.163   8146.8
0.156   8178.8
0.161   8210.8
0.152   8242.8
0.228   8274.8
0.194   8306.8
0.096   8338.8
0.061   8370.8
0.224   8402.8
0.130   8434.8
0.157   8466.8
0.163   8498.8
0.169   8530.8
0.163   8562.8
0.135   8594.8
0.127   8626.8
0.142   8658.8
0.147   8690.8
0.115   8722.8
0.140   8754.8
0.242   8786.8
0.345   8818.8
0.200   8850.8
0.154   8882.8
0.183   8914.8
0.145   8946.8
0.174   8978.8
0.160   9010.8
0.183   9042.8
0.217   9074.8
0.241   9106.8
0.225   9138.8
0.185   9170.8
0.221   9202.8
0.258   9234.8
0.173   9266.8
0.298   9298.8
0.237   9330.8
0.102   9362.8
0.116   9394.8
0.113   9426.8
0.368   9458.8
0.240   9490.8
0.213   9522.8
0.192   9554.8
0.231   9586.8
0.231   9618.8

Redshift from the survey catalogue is 1.361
